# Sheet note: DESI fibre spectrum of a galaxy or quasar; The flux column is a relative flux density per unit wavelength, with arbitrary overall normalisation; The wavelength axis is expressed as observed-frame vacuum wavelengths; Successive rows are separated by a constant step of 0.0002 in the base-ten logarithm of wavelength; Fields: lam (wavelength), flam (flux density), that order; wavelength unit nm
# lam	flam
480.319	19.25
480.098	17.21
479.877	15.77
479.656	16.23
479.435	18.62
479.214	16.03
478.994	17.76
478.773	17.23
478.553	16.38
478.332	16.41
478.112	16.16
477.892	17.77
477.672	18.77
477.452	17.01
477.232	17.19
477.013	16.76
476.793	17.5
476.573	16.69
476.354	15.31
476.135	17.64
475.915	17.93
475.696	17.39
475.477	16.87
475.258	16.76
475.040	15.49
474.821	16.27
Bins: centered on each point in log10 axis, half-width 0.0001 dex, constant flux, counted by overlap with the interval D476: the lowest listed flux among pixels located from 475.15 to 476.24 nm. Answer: 16.76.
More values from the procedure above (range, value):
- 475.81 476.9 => 15.31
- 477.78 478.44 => 16.16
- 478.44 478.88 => 16.38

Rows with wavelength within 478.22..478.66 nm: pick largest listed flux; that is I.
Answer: 16.41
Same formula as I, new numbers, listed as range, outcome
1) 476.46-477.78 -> 18.77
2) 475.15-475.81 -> 17.39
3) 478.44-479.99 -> 18.62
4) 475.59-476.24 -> 17.93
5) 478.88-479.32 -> 17.76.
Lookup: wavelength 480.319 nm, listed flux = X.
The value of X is 19.25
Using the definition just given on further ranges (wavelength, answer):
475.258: 16.76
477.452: 17.01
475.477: 16.87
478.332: 16.41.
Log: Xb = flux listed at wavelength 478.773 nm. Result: 17.23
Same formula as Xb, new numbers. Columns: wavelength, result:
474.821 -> 16.27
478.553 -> 16.38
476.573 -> 16.69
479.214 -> 16.03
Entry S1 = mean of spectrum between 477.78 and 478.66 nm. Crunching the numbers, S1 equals 16.7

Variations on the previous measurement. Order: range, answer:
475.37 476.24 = 17.4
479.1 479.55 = 17.3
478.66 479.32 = 17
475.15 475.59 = 16.8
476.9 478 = 17.5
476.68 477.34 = 17.1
